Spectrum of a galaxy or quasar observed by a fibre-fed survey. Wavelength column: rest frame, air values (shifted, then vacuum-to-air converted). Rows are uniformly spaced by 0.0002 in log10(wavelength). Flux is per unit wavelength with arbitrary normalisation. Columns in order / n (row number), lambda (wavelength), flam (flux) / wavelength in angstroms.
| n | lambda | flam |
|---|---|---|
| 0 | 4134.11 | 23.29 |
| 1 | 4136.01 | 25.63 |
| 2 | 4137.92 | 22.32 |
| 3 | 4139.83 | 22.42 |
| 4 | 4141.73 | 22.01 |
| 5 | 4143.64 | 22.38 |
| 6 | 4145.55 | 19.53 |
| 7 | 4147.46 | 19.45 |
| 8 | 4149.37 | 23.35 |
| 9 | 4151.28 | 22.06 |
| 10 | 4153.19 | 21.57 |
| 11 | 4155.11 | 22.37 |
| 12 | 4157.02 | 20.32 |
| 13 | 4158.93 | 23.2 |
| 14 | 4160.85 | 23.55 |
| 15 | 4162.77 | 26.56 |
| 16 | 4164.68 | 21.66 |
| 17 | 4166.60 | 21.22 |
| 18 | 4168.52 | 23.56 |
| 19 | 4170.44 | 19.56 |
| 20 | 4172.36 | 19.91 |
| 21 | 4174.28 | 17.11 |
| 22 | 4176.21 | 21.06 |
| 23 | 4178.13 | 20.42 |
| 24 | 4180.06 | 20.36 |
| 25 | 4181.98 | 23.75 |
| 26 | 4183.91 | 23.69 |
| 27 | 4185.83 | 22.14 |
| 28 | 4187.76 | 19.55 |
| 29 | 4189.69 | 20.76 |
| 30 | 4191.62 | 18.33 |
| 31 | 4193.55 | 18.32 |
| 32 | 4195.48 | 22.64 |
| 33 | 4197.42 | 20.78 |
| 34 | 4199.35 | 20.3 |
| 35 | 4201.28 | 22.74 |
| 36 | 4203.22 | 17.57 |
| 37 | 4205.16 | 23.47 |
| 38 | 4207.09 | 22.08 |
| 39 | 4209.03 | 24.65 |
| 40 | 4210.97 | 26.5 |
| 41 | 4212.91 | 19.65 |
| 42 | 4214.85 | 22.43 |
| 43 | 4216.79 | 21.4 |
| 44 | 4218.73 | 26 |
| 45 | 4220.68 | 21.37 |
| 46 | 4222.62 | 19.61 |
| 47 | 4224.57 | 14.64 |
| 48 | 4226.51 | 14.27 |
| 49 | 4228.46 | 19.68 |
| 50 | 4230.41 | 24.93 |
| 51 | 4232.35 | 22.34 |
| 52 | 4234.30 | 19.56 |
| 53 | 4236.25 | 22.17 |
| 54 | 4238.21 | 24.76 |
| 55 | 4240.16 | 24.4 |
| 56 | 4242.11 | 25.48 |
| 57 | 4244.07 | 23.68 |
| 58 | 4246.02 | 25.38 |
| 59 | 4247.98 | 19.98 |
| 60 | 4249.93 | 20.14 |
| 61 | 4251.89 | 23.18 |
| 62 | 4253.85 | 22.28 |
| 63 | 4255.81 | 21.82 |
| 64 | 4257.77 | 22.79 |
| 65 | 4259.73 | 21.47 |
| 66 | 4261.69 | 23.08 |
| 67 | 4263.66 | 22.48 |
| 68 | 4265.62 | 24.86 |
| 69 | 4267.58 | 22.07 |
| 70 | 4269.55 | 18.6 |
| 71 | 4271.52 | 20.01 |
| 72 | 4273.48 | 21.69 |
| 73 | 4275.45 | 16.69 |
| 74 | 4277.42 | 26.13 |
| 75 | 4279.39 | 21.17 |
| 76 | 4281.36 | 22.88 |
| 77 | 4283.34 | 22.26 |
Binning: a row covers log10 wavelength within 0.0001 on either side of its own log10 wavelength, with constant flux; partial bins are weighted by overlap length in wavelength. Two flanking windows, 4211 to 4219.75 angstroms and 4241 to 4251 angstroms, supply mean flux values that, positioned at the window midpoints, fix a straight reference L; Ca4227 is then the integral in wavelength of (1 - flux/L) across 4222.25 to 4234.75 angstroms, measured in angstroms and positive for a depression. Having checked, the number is 2.0 angstroms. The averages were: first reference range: 22.8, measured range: 19.3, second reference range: 23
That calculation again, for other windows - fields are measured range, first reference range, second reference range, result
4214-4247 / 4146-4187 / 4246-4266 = 0.4 angstroms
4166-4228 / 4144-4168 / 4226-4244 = 3.5 angstroms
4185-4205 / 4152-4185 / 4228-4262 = 1.5 angstroms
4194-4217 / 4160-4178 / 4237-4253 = 0.4 angstroms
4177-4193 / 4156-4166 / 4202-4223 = 1.2 angstroms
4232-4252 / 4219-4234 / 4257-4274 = -2.1 angstroms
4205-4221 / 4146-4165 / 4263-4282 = -0.8 angstroms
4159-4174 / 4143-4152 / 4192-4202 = -0.7 angstroms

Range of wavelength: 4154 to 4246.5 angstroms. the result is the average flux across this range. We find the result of 21.6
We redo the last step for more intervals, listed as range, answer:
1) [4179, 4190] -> 21.8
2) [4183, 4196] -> 20.7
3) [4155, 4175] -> 21.8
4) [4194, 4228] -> 21.1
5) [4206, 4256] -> 22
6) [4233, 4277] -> 22.2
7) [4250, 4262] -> 22.2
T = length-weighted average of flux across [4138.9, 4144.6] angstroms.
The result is 22.3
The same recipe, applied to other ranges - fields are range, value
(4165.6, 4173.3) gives 21.1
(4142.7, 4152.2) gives 21.3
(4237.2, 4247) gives 24.7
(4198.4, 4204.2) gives 20.2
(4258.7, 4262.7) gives 22.3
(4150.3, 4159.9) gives 21.9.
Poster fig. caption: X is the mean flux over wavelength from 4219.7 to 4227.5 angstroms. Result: 17.5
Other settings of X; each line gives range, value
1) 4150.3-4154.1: 21.8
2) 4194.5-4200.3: 21.2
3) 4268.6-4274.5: 20.1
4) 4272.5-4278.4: 21.5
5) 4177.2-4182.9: 21.5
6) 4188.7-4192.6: 19.5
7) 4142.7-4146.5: 20.9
